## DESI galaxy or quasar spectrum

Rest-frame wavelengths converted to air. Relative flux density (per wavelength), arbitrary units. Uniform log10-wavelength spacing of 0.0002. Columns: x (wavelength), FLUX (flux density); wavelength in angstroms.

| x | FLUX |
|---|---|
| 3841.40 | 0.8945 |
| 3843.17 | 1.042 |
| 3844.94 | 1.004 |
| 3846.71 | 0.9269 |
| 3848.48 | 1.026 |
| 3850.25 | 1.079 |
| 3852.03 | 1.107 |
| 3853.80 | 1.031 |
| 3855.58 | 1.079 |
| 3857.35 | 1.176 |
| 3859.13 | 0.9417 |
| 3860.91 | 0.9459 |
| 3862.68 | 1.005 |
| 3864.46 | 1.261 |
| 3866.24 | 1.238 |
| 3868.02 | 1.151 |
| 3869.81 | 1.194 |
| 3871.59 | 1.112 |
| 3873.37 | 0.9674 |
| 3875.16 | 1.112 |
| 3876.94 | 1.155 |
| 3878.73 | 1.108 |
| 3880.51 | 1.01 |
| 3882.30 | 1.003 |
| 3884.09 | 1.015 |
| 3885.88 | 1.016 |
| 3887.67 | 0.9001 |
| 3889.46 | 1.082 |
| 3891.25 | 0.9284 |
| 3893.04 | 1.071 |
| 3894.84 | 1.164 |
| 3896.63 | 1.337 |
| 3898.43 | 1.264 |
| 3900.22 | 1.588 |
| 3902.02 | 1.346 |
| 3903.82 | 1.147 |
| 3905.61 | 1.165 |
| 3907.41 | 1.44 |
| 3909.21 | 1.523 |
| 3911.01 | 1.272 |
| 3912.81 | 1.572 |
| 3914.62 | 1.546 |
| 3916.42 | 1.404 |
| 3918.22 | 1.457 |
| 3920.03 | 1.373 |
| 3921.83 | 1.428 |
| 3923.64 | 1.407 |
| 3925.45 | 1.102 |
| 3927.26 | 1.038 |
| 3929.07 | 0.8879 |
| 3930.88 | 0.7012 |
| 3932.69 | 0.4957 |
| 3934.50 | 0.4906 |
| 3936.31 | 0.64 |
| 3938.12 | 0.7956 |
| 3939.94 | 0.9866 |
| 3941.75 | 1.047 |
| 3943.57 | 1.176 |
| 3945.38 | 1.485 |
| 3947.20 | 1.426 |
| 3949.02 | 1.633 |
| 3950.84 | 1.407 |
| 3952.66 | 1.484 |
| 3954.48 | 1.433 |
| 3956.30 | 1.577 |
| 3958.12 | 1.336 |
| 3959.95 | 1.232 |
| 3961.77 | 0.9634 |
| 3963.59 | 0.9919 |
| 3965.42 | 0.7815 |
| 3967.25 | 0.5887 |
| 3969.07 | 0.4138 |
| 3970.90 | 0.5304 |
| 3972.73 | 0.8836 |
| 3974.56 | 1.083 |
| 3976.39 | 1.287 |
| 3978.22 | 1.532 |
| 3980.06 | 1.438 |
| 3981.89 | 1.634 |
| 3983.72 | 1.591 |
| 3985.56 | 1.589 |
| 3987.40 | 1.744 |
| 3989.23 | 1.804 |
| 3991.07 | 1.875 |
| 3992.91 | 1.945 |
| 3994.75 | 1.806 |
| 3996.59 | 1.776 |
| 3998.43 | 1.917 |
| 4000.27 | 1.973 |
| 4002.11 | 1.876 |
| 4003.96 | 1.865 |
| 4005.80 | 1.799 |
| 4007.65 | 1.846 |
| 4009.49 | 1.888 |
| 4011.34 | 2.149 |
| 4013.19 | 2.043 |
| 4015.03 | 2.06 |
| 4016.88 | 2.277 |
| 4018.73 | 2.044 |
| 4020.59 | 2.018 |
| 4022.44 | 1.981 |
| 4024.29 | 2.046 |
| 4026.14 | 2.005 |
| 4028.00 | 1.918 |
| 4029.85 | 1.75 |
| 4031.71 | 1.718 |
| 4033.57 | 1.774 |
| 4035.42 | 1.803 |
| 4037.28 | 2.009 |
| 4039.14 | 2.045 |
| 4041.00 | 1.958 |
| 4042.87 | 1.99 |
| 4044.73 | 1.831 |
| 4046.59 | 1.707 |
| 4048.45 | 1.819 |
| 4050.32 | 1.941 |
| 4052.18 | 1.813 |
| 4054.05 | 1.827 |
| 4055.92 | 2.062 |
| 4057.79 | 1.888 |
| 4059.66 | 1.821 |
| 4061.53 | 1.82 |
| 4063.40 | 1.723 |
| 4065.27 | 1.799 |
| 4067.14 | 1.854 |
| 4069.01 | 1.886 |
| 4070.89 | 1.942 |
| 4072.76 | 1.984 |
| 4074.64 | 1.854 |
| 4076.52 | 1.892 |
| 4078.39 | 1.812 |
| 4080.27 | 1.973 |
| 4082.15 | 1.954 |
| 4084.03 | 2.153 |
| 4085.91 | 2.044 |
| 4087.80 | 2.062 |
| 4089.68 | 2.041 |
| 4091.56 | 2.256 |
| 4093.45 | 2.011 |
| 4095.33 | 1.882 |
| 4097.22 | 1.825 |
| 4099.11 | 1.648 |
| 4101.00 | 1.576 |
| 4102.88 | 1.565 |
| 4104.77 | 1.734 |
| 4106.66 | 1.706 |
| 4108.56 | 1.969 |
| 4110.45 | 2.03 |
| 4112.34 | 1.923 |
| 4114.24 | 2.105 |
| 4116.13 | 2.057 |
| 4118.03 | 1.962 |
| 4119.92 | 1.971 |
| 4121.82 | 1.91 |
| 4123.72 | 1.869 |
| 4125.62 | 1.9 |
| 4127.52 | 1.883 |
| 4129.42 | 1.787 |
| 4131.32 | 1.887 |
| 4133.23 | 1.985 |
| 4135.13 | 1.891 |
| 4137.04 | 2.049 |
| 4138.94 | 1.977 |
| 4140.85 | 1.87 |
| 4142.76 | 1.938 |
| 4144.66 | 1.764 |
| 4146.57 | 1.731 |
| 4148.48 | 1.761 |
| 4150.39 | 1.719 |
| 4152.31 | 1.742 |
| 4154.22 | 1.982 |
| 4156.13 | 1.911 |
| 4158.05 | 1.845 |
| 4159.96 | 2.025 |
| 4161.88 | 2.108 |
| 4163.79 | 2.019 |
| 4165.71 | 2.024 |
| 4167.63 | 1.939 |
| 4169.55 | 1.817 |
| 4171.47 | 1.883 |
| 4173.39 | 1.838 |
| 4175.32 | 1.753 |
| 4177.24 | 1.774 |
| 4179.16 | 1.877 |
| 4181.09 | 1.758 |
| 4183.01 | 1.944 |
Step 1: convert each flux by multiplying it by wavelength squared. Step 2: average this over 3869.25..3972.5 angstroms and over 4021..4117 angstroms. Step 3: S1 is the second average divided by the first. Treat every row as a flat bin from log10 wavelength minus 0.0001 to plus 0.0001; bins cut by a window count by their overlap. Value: 1.80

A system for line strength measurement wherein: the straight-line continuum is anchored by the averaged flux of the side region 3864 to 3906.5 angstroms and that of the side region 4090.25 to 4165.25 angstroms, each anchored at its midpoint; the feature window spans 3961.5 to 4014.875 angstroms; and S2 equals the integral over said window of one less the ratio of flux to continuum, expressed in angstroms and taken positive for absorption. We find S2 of -1.8 angstroms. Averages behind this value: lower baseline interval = 1.14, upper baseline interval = 1.89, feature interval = 1.52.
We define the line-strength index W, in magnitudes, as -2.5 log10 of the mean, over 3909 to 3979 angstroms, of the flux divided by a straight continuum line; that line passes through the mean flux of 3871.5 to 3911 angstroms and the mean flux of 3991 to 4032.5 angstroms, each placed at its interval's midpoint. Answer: 0.29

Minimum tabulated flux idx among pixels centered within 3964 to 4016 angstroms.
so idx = 0.4138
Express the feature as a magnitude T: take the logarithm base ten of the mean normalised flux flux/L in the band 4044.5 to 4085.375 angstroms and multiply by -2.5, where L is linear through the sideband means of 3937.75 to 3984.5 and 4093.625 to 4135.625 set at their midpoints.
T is -0.14 mag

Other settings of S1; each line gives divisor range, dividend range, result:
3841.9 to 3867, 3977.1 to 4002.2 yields 1.76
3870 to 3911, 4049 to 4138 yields 1.82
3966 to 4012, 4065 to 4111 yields 1.29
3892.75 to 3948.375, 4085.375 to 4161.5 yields 1.76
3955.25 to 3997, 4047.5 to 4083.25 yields 1.49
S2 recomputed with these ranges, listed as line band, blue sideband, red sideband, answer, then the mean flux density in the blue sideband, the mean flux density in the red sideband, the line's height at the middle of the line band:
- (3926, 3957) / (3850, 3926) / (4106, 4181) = 5.8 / 1.19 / 1.9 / 1.34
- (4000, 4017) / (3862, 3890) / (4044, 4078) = -3.4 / 1.08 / 1.86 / 1.64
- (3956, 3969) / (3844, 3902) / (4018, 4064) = 4.4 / 1.1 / 1.89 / 1.52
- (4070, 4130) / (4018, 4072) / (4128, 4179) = -0.9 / 1.89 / 1.89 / 1.89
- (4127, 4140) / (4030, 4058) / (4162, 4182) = -0.3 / 1.87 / 1.88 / 1.88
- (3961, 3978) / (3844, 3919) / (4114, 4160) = 6.6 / 1.16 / 1.9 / 1.42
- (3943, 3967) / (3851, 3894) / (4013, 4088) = 2.9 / 1.07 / 1.92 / 1.46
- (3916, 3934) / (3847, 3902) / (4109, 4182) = 2.0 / 1.1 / 1.9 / 1.25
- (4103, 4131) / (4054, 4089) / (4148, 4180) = 0.0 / 1.92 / 1.89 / 1.9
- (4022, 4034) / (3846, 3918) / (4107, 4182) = -2.4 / 1.16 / 1.9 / 1.57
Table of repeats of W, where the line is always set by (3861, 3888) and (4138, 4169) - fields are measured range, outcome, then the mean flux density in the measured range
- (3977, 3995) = -0.194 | 1.68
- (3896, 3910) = -0.159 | 1.35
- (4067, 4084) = -0.153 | 1.92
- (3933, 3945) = 0.419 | 0.867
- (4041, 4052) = -0.176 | 1.86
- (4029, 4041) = -0.196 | 1.86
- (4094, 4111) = -0.014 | 1.77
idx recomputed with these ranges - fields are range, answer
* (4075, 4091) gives 1.812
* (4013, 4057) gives 1.707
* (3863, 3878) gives 0.9674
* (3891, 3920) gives 0.9284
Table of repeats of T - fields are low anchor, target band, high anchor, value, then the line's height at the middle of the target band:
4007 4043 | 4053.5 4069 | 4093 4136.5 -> 0.04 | 1.93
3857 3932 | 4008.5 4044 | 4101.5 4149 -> -0.24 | 1.58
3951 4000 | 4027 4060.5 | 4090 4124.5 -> -0.14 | 1.64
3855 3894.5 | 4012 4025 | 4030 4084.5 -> -0.21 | 1.71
